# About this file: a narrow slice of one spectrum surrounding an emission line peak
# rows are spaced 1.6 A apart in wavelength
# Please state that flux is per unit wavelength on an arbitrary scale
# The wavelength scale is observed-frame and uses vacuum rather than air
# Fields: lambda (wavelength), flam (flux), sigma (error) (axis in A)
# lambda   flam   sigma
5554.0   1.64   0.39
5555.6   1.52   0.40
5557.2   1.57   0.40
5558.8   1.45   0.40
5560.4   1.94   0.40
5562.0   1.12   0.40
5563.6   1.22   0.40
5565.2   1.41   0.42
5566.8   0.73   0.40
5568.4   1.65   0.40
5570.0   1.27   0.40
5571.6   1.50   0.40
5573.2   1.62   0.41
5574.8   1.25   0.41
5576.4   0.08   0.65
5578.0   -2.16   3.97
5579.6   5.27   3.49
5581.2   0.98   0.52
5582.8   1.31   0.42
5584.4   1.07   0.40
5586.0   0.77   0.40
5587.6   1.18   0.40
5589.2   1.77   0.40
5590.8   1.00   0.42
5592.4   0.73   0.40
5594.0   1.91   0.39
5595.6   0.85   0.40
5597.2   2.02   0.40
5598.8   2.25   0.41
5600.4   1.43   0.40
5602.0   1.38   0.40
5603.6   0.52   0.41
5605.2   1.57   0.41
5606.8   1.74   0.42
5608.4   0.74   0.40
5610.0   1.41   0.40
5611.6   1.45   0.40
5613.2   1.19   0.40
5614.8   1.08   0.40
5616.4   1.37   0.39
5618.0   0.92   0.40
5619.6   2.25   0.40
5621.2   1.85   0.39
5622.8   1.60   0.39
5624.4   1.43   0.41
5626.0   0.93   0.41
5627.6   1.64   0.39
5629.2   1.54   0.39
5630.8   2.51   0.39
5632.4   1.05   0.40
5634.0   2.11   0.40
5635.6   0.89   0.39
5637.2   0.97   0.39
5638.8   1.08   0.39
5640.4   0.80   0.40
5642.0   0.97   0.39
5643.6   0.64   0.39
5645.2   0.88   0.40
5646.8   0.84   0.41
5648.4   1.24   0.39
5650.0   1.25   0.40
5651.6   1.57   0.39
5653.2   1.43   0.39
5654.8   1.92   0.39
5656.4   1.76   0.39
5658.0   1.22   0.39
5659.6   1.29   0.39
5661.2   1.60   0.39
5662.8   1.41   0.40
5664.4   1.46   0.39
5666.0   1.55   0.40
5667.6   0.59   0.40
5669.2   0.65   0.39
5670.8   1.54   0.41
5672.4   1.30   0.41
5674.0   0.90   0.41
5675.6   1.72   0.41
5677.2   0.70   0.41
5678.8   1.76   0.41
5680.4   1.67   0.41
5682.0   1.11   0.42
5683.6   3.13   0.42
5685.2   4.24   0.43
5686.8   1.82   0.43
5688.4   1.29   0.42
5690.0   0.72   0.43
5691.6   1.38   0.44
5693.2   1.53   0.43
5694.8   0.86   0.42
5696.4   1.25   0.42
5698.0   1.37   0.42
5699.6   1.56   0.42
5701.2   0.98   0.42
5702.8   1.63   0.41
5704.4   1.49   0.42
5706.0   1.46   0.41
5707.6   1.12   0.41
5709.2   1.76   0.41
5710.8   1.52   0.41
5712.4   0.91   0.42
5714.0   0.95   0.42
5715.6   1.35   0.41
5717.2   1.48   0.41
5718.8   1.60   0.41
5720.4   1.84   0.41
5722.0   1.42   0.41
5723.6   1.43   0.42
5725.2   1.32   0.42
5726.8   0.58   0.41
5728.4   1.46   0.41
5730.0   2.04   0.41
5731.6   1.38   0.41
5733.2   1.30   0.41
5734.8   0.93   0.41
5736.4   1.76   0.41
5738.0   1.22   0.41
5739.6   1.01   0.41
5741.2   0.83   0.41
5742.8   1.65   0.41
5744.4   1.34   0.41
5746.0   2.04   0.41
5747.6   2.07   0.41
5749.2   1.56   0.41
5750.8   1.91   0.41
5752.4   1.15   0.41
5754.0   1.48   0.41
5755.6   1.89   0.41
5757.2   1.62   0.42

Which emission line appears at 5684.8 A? [O III]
